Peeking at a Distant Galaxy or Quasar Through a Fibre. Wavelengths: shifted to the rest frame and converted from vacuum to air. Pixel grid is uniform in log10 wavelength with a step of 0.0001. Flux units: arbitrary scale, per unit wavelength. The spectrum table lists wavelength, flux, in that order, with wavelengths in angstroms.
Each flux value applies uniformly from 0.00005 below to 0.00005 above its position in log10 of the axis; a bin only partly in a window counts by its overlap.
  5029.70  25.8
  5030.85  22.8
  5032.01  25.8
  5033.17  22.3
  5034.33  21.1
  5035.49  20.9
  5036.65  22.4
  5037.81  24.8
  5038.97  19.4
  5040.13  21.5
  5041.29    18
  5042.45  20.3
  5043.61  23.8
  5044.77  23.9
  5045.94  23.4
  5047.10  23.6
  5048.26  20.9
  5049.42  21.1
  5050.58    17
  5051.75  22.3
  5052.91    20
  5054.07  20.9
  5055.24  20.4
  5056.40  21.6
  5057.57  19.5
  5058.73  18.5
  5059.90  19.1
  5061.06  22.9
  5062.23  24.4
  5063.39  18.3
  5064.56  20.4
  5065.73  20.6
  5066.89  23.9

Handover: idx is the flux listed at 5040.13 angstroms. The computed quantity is 21.5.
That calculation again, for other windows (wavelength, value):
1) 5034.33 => 21.1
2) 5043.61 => 23.8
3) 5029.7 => 25.8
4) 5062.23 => 24.4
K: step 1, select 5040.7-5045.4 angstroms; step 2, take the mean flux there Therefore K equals 21.5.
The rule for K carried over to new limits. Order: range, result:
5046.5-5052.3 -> 21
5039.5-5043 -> 19.9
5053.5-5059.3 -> 20.2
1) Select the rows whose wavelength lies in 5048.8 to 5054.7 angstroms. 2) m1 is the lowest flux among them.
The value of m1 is 17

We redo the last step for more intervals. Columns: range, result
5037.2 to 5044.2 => 18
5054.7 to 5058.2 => 19.5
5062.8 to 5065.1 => 18.3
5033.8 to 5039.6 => 19.4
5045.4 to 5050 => 20.9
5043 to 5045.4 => 23.8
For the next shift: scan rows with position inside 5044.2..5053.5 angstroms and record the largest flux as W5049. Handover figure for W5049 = 23.9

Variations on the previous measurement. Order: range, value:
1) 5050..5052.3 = 22.3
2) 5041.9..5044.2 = 23.8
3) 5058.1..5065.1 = 24.4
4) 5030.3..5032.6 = 25.8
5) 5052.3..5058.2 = 21.6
